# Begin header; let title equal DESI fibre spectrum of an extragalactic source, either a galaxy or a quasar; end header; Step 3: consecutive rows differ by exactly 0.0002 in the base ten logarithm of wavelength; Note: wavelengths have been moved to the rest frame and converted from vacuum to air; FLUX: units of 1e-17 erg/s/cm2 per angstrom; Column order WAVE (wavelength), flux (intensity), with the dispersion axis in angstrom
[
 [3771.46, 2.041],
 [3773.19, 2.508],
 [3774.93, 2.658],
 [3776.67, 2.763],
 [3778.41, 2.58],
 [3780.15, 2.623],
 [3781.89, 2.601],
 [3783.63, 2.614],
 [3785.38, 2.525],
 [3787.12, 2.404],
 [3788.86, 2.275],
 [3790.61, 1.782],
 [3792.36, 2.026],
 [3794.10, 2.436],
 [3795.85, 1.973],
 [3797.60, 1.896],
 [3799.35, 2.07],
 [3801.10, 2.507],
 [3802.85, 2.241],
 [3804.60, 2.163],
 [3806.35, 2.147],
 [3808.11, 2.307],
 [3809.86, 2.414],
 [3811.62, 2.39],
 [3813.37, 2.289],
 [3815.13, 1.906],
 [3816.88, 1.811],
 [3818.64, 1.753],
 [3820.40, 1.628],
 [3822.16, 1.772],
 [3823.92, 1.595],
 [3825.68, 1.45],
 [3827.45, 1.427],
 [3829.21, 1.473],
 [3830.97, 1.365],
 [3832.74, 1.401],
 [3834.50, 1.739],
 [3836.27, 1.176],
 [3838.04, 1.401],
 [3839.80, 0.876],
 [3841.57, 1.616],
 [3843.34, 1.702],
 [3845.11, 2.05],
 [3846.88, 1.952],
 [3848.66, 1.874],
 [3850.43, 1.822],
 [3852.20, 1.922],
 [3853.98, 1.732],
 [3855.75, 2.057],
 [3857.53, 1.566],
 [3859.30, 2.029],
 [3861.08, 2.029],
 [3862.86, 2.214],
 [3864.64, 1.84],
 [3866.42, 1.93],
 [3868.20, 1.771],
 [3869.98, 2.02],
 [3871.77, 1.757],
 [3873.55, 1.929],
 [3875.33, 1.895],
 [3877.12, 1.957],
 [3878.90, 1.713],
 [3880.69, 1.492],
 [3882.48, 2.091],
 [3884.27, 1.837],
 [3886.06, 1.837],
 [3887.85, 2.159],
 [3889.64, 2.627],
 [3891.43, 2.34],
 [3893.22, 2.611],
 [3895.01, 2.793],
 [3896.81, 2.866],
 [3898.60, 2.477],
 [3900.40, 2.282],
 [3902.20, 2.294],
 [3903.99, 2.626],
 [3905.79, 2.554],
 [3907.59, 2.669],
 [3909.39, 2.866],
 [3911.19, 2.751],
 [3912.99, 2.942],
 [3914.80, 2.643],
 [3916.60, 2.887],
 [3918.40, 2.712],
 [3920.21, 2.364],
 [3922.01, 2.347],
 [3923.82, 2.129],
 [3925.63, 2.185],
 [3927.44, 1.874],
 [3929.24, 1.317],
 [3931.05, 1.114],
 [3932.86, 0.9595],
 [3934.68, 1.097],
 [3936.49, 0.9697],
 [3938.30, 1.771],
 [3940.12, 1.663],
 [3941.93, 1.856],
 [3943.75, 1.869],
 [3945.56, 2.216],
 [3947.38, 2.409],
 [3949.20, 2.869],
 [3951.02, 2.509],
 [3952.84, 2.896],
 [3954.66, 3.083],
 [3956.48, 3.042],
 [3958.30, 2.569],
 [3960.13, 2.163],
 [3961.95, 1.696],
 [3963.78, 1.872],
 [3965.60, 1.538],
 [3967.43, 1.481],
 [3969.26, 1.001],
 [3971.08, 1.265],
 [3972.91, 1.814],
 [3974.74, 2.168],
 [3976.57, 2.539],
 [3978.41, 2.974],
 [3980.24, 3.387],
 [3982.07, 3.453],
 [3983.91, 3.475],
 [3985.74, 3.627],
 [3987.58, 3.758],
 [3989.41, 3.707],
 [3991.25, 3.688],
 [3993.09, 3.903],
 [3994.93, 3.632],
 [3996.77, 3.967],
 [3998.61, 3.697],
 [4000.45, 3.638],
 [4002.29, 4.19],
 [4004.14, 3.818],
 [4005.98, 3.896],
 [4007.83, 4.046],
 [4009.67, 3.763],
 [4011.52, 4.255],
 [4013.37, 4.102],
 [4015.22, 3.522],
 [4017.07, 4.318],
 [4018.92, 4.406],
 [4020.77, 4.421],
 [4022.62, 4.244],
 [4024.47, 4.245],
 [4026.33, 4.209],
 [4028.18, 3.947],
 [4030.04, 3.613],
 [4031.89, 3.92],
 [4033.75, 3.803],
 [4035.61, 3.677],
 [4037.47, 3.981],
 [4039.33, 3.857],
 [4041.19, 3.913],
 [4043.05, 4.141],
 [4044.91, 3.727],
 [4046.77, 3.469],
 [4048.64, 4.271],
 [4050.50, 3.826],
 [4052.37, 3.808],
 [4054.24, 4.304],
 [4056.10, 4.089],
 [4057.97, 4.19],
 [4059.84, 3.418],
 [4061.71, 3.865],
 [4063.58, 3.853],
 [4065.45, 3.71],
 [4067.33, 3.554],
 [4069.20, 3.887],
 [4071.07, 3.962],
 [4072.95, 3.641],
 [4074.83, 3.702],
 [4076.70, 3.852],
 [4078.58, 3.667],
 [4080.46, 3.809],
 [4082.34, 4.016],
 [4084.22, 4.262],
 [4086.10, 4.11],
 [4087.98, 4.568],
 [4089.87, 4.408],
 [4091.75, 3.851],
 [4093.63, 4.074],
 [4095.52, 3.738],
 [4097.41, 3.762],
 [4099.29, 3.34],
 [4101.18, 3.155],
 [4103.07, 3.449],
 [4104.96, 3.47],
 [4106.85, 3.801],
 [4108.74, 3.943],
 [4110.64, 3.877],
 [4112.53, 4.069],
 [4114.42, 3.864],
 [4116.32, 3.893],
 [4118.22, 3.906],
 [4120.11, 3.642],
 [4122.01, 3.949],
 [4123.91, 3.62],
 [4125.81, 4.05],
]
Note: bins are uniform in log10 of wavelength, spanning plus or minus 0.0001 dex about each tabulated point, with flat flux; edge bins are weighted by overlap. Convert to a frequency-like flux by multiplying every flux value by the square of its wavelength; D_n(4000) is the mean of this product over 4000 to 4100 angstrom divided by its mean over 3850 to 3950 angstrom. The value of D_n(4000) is 2.0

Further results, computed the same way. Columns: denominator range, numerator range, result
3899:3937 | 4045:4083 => 1.89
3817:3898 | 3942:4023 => 1.79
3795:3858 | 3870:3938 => 1.23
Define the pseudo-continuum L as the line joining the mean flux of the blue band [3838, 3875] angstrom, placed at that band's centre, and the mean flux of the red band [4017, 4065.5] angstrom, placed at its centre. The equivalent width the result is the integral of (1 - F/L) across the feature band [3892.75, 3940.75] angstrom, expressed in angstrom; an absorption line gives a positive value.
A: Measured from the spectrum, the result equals 5.2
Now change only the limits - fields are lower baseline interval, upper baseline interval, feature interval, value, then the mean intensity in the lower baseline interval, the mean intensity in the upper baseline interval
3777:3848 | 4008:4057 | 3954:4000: 9.4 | 1.96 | 3.99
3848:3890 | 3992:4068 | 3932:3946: 6.4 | 1.91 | 3.93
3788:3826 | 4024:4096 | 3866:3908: 7.3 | 2.05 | 3.92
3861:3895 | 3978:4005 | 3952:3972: 7.2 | 2.02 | 3.67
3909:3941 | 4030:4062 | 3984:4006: -4.8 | 2.02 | 3.89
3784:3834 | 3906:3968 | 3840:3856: 1.8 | 1.98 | 2.16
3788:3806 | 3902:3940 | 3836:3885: 7.6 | 2.14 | 2.13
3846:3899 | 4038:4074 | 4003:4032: -4.7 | 2.03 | 3.87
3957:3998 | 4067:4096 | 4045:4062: -1.3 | 2.73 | 3.96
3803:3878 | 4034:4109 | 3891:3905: -1.3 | 1.82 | 3.85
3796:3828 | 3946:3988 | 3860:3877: 1.9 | 1.99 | 2.49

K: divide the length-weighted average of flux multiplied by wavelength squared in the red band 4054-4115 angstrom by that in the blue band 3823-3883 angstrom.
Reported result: 2.50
